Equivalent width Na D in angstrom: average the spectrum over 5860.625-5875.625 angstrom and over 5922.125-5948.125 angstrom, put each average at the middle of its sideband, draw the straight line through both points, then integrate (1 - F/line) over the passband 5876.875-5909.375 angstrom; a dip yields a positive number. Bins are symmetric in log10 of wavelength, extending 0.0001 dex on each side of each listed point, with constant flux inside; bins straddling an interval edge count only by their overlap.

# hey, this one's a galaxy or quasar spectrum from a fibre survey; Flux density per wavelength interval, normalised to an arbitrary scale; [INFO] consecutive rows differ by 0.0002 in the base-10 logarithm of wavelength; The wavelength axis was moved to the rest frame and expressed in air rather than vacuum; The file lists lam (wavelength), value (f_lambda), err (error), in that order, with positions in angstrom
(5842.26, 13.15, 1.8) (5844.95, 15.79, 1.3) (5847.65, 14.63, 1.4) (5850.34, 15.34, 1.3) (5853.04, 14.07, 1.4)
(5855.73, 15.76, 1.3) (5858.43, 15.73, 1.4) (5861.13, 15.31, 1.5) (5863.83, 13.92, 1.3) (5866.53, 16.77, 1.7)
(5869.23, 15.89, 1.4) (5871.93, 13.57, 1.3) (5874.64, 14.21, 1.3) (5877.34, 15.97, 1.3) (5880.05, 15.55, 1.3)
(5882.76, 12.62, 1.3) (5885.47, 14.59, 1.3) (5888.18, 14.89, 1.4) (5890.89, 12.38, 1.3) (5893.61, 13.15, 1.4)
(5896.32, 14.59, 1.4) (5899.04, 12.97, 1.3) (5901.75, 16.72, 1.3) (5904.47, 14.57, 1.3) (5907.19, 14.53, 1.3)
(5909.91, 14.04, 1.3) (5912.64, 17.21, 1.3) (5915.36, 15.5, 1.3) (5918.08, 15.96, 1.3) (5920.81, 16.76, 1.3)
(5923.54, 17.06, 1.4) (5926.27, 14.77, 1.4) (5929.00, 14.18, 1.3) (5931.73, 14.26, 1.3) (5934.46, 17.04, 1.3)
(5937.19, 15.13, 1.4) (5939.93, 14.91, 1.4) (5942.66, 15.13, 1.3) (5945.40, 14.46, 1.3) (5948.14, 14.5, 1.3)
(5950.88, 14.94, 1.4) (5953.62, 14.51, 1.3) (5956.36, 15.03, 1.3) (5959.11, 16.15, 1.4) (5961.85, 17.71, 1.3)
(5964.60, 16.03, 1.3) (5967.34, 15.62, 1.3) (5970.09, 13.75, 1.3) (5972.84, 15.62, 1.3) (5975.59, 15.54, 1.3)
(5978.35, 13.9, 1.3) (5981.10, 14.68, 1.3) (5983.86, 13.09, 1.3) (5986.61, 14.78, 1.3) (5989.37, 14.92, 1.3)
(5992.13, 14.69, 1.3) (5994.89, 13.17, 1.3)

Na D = 1.5 angstrom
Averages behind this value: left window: 14.9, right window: 15.2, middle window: 14.3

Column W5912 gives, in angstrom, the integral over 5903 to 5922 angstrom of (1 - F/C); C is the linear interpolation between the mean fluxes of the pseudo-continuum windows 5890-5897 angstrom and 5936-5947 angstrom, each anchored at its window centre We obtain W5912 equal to -2.1 angstrom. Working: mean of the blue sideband 13.3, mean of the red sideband 14.9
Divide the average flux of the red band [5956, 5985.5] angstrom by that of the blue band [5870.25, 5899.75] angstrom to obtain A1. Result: 1.08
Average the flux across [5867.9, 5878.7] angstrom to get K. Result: 14.9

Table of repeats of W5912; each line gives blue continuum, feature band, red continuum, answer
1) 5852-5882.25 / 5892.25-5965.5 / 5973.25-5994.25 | -2.3 angstrom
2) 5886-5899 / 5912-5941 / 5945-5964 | -2.1 angstrom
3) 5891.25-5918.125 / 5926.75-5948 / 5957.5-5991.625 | 0.0 angstrom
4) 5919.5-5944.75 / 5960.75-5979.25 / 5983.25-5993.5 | -0.8 angstrom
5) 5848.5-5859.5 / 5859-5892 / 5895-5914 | 0.9 angstrom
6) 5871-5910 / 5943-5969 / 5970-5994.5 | -1.7 angstrom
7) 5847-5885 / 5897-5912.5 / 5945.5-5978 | 0.3 angstrom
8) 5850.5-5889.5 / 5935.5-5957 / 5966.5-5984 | -0.2 angstrom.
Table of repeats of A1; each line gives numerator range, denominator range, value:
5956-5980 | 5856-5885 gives 1.03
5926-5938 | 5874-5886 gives 1.03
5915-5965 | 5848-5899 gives 1.06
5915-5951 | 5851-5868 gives 1.00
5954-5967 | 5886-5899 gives 1.17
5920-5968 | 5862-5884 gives 1.04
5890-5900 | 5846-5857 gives 0.89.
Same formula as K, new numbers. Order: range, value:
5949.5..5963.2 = 15.7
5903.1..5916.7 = 15.2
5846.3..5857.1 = 14.9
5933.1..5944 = 15.6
